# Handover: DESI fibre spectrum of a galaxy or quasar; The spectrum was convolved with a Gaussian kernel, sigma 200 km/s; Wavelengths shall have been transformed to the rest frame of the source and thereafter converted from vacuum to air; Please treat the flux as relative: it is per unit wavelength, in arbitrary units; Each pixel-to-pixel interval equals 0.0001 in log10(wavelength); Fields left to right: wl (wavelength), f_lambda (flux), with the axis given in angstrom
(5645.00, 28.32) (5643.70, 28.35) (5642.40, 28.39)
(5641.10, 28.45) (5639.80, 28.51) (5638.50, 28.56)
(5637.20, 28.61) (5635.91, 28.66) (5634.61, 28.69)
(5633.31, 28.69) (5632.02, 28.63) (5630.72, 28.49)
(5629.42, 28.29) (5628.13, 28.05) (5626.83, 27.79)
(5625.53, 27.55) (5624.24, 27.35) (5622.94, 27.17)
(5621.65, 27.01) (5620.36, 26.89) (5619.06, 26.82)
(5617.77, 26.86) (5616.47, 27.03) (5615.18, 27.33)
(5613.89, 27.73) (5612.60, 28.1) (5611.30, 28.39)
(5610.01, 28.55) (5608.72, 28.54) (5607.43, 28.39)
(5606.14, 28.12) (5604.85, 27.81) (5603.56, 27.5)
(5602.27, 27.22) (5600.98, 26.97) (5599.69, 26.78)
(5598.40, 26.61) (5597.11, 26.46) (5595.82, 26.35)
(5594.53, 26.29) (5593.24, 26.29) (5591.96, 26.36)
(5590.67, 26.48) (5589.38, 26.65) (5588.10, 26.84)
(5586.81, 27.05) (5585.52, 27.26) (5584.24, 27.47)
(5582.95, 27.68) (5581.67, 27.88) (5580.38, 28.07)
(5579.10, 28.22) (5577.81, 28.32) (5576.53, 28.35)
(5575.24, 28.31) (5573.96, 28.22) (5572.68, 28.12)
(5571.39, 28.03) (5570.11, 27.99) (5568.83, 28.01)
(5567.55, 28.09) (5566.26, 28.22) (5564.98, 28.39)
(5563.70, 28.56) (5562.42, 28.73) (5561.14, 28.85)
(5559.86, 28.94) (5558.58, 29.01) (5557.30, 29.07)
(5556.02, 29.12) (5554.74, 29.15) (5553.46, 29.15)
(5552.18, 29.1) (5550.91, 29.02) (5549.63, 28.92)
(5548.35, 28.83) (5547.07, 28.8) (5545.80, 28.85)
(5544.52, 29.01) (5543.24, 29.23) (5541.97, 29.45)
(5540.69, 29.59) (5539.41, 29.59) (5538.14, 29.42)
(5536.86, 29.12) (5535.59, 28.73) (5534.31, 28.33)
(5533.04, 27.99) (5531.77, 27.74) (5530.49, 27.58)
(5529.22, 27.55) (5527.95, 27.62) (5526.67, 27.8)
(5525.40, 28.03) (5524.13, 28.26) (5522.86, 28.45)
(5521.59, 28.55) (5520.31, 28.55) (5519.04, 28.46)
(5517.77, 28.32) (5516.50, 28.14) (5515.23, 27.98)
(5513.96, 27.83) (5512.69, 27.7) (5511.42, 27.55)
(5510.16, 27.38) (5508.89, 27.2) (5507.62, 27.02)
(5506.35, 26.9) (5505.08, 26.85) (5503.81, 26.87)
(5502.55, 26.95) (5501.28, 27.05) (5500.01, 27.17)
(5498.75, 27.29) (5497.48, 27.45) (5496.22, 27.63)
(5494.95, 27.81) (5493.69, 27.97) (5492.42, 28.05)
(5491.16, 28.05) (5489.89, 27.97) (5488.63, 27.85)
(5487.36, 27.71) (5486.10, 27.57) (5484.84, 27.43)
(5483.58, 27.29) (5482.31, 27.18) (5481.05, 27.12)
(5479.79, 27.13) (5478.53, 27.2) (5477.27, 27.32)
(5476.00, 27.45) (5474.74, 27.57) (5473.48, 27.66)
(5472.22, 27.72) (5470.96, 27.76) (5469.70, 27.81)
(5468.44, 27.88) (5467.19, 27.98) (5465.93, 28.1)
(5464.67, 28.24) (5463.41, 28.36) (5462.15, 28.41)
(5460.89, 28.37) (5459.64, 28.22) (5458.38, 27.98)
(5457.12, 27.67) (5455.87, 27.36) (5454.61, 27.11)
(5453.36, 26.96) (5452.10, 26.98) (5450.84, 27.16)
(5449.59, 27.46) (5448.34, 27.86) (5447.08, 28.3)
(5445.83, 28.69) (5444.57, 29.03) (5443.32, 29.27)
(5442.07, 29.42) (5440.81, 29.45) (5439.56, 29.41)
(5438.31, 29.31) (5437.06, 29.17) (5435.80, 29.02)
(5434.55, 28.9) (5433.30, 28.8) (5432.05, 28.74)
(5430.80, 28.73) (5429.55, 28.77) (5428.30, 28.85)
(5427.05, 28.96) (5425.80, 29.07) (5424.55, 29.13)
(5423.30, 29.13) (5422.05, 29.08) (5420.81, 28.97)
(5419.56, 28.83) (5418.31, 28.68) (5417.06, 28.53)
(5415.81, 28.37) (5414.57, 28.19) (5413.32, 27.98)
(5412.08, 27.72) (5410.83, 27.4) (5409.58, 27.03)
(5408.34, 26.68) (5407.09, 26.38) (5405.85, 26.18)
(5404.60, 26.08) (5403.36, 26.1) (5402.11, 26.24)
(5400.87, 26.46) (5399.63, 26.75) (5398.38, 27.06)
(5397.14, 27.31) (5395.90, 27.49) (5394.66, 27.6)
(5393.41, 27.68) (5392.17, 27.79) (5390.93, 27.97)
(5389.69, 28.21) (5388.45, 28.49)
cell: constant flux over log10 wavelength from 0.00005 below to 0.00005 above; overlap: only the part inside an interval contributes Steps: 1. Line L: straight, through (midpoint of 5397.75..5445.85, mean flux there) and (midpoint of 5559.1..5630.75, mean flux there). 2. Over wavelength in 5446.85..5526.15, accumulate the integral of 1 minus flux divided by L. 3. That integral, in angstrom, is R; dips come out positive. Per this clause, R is 0.9 angstrom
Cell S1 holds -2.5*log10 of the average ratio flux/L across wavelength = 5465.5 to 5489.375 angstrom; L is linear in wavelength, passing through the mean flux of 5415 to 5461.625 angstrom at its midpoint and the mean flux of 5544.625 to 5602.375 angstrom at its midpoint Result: 0.031 mag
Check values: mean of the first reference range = 28.5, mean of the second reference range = 27.9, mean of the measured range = 27.6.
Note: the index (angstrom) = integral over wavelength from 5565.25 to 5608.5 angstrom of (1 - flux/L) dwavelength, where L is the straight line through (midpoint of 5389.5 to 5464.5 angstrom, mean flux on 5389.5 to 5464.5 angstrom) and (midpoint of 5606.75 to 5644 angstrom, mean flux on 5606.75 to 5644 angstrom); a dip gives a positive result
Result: 0.8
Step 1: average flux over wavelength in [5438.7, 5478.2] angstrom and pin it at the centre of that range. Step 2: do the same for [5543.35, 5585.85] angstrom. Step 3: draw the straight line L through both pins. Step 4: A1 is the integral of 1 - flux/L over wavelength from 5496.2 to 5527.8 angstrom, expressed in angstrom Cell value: 0.7 angstrom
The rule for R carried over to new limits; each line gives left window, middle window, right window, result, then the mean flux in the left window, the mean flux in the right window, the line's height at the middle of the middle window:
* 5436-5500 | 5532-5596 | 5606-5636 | -0.9 angstrom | 27.9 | 27.9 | 27.9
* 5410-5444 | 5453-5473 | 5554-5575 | 0.6 angstrom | 28.8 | 28.5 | 28.7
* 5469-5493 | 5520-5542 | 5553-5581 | -0.3 angstrom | 27.6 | 28.5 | 28.1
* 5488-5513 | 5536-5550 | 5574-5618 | -0.9 angstrom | 27.4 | 27.4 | 27.4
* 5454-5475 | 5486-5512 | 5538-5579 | 0.7 angstrom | 27.9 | 28.7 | 28.2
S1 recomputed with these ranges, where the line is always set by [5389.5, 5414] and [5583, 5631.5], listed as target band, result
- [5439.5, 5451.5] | -0.06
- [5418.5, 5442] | -0.07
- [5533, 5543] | -0.07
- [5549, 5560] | -0.07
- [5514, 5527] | -0.04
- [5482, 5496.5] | -0.02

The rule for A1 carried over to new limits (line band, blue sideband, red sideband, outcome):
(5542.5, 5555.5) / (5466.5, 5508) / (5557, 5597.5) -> -0.6 angstrom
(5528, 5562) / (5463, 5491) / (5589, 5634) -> -1.6 angstrom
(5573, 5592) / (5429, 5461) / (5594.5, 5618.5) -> 0.0 angstrom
